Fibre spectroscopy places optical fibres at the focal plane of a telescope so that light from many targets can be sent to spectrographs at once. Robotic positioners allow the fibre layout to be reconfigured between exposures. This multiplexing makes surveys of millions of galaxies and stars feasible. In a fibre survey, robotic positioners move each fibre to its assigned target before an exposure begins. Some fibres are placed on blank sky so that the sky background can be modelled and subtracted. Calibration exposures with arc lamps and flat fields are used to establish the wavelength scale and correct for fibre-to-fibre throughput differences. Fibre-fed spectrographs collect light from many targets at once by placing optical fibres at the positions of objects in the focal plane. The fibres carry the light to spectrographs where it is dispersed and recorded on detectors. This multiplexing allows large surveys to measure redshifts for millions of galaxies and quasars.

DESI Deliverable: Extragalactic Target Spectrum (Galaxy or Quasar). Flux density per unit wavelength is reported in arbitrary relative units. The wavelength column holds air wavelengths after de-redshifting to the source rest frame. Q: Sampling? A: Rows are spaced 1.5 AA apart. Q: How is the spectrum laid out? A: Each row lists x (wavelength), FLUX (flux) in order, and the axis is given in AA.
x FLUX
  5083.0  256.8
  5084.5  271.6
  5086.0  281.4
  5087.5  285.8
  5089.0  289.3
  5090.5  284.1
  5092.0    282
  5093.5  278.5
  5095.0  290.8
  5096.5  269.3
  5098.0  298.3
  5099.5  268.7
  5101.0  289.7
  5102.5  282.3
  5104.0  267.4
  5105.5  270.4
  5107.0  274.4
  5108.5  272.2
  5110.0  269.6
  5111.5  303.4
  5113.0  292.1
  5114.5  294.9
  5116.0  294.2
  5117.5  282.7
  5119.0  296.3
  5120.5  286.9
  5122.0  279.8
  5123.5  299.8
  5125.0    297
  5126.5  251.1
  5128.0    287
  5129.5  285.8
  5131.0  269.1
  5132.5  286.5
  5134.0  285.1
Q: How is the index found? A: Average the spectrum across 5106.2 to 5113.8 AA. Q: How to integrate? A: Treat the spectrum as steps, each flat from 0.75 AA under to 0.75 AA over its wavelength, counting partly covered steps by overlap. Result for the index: 282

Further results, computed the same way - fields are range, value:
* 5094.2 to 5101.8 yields 283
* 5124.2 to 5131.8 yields 278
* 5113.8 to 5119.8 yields 292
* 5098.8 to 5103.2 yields 280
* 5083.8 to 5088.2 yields 280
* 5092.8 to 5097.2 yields 280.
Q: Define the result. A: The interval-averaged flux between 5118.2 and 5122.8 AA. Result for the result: 288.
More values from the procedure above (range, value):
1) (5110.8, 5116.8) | 296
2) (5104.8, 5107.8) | 272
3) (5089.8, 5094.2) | 282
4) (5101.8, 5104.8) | 275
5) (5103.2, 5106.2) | 269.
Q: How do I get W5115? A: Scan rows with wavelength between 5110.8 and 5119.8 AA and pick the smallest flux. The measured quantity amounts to 282.7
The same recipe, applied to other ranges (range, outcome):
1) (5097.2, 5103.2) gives 268.7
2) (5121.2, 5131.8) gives 251.1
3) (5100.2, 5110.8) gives 267.4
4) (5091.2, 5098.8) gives 269.3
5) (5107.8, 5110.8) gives 269.6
